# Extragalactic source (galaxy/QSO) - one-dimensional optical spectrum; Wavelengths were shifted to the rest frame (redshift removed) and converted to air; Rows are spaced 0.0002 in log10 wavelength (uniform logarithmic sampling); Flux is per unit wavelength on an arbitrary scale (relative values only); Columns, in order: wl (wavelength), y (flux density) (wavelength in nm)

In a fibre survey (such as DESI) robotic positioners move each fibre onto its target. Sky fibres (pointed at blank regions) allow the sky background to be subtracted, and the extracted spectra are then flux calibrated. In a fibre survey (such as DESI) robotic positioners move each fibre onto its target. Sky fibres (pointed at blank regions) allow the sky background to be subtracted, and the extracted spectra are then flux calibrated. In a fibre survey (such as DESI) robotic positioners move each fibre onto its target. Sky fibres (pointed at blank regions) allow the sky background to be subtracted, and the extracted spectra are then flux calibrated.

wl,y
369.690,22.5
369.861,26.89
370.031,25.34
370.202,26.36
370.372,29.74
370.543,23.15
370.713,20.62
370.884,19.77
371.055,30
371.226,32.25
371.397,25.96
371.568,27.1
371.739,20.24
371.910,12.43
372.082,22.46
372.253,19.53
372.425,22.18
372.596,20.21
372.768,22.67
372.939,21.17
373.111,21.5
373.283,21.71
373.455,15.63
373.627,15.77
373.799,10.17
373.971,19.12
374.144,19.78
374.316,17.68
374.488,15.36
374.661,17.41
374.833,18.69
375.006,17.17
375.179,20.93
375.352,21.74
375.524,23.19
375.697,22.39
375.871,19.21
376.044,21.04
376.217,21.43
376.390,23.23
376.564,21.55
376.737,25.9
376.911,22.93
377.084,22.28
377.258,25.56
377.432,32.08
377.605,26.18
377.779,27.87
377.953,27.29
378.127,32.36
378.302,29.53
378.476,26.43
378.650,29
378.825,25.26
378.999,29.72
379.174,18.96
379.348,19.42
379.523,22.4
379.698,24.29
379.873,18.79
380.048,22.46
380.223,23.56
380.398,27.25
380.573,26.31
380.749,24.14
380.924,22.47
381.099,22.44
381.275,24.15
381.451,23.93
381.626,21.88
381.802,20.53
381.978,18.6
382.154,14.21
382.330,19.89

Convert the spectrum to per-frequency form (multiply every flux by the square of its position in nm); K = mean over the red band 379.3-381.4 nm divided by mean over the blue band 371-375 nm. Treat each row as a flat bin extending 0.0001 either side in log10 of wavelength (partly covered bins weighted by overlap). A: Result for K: 1.19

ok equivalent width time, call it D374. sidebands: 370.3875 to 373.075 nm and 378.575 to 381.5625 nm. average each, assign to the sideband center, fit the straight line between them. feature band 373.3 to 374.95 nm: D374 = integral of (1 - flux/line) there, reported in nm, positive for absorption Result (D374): 0.45 nm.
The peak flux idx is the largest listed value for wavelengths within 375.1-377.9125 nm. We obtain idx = 32.08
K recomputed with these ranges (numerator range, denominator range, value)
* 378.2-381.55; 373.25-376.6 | 1.30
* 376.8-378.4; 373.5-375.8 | 1.51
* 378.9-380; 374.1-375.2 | 1.28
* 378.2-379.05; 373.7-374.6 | 1.74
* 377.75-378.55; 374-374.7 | 1.66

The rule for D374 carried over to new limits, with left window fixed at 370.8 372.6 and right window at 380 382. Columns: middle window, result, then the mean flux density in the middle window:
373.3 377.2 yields 0.57 nm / 19.8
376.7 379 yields -0.40 nm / 27.3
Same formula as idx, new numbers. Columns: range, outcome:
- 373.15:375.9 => 23.19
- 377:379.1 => 32.36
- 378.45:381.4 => 29.72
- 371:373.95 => 32.25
